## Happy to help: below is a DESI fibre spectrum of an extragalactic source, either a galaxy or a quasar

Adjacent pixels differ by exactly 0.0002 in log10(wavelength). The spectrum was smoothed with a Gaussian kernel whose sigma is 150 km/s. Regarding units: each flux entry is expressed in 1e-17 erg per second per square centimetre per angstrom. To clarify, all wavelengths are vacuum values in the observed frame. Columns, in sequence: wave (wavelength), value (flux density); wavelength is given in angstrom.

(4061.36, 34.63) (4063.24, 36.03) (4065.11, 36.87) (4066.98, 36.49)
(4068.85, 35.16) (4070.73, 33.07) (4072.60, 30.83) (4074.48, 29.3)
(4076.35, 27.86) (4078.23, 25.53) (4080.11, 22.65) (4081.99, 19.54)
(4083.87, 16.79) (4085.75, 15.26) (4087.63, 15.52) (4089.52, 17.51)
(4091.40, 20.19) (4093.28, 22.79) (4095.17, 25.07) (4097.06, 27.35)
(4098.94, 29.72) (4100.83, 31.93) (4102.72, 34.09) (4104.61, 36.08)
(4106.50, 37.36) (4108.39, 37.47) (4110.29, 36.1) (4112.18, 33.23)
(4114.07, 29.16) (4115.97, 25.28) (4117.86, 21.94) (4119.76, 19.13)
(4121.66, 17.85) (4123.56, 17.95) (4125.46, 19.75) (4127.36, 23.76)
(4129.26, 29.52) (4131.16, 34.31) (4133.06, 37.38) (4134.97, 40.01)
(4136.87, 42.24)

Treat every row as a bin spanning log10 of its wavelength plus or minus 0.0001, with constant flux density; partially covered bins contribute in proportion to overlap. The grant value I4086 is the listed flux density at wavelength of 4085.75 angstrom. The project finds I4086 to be 15.26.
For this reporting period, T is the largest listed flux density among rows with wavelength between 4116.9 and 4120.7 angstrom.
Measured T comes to 21.94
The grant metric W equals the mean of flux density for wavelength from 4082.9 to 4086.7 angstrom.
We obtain 16.1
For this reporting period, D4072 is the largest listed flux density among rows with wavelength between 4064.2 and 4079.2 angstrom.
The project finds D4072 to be 36.87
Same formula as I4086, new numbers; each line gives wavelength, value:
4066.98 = 36.49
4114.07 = 29.16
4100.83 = 31.93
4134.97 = 40.01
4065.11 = 36.87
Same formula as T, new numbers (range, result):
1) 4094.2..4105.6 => 36.08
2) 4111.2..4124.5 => 33.23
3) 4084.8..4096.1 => 25.07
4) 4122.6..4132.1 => 34.31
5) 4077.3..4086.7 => 25.53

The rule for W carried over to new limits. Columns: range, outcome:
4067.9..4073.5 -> 33.1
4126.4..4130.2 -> 26.6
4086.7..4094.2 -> 19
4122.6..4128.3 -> 20.5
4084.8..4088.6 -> 15.4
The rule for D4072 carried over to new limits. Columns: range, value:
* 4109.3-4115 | 36.1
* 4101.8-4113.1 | 37.47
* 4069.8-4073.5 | 33.07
